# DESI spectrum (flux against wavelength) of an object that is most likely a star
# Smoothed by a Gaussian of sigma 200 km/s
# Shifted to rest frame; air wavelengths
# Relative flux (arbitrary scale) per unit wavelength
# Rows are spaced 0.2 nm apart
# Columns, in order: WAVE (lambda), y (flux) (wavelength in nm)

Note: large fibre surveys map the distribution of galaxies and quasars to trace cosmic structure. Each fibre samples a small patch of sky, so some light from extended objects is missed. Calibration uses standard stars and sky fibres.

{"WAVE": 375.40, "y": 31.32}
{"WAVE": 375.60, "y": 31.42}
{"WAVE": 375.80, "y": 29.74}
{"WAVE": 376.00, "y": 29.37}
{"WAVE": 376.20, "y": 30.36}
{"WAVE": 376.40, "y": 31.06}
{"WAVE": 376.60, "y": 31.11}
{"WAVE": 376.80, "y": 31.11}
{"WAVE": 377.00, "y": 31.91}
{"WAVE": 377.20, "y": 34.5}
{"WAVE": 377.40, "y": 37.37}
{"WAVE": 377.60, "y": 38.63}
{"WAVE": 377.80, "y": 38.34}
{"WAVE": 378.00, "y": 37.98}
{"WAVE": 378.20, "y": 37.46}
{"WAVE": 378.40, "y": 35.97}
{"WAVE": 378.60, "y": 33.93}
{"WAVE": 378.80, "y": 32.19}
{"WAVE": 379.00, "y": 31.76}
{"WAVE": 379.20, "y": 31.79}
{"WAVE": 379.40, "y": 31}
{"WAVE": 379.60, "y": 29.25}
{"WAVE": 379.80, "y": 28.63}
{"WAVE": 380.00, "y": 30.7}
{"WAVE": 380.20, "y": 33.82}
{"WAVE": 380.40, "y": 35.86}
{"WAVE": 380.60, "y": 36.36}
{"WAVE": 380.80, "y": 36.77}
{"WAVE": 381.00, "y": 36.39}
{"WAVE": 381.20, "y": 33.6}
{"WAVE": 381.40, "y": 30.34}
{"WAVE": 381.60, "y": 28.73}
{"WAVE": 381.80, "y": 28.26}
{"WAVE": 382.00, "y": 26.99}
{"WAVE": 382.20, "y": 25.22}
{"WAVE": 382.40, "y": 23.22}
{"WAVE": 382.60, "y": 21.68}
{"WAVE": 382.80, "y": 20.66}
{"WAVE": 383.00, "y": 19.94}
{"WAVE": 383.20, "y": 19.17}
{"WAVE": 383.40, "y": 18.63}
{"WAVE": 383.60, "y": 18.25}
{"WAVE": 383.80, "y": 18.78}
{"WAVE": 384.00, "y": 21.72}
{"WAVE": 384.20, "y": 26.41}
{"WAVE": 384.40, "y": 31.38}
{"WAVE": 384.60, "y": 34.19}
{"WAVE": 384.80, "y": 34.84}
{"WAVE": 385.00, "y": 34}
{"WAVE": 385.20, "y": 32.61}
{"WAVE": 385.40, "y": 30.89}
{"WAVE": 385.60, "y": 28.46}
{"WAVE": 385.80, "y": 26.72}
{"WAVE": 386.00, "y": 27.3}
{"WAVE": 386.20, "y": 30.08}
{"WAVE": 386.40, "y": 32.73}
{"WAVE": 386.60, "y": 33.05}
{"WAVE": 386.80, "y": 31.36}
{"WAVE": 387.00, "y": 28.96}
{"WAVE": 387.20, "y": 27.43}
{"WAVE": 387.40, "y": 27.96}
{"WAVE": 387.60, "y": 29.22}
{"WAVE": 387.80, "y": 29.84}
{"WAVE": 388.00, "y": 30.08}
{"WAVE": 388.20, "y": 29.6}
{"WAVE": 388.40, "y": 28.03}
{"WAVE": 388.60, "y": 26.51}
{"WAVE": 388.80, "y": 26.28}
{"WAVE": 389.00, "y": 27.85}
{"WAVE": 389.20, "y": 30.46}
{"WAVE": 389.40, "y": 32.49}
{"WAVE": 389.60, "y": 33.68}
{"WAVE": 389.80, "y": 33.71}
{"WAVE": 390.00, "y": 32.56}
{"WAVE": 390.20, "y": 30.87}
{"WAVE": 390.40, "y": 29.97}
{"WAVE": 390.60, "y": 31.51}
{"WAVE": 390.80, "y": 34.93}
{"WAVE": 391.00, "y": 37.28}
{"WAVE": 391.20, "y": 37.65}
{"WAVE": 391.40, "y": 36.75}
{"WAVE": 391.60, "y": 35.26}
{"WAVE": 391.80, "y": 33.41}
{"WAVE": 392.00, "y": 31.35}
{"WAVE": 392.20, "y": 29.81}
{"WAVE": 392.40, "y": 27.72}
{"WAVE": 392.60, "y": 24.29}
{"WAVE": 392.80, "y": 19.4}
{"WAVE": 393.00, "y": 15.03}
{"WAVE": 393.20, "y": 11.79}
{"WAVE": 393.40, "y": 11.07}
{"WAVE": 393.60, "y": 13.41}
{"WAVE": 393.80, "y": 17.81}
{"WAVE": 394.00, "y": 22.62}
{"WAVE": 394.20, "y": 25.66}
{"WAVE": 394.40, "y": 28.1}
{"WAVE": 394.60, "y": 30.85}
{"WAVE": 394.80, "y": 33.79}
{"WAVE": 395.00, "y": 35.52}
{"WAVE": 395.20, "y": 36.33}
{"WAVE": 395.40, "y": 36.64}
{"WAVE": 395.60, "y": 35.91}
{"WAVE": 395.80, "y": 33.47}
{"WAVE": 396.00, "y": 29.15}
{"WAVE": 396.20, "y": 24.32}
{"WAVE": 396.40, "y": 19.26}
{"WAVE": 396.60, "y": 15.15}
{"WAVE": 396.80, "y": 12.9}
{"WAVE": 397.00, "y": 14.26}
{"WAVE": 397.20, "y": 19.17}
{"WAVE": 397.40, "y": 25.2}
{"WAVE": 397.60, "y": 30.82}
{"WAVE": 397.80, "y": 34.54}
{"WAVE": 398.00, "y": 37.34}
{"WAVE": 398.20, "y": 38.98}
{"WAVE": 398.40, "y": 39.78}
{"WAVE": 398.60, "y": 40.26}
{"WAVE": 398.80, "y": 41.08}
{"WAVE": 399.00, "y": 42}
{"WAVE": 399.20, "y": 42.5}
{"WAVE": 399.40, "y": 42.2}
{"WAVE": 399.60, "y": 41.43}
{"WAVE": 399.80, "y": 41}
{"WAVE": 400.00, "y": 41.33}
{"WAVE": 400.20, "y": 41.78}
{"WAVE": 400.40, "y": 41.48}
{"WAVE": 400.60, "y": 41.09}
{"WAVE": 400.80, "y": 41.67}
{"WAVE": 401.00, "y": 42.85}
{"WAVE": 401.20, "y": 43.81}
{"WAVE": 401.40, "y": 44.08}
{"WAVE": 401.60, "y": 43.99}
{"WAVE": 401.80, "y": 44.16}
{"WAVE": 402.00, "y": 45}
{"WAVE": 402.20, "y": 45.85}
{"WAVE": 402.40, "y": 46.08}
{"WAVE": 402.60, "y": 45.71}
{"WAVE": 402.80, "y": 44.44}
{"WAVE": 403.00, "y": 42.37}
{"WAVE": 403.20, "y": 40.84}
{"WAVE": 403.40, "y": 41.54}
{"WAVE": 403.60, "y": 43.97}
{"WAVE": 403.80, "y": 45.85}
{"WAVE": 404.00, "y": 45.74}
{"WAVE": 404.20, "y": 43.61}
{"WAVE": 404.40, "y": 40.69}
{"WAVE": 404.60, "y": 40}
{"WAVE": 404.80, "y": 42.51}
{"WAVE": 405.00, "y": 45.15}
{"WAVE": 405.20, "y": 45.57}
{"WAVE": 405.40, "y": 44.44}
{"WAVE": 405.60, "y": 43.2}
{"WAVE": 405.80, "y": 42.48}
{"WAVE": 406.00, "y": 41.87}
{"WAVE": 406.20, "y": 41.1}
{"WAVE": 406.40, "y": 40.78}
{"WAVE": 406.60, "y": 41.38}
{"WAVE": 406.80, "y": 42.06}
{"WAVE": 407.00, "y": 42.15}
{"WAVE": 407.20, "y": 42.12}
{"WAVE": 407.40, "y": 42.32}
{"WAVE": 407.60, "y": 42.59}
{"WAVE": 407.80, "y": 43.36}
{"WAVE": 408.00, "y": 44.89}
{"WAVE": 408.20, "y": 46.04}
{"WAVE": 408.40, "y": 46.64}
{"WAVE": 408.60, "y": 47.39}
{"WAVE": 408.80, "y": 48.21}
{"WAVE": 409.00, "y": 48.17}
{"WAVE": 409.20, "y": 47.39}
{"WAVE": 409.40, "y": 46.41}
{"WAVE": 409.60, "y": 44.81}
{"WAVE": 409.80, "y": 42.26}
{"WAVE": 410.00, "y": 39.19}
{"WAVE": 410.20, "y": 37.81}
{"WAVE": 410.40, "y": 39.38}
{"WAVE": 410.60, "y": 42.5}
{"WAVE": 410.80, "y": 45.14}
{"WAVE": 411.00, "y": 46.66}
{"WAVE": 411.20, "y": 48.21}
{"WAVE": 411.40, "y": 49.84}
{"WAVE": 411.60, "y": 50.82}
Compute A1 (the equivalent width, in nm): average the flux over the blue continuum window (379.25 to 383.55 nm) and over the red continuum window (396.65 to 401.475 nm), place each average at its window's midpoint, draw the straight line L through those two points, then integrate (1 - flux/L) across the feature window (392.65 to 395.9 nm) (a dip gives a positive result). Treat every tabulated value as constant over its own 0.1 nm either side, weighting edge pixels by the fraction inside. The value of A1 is 0.845 nm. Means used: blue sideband 28.3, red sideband 36.5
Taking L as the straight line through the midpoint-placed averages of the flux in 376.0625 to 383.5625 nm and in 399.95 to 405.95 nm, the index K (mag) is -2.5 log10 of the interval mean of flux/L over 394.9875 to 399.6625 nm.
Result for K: 0.26 mag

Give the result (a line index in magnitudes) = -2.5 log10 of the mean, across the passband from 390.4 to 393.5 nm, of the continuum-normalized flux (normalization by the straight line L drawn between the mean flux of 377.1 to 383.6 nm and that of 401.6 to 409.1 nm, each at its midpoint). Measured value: 0.29 mag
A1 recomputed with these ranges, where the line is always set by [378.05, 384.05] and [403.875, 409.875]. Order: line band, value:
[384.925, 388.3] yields 0.207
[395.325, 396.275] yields 0.137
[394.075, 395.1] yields 0.170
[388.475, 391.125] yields 0.192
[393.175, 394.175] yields 0.547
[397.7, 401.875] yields -0.165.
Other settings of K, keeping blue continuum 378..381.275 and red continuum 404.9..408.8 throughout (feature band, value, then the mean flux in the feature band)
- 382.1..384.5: 0.498 mag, 22.1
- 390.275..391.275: 0.109 mag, 34.1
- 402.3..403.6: -0.035 mag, 43.5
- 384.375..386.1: 0.146 mag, 31.1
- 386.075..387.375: 0.190 mag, 30.4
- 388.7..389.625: 0.236 mag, 29.9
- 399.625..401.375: -0.018 mag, 42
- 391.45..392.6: 0.221 mag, 31.1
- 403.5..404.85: -0.016 mag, 43.2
